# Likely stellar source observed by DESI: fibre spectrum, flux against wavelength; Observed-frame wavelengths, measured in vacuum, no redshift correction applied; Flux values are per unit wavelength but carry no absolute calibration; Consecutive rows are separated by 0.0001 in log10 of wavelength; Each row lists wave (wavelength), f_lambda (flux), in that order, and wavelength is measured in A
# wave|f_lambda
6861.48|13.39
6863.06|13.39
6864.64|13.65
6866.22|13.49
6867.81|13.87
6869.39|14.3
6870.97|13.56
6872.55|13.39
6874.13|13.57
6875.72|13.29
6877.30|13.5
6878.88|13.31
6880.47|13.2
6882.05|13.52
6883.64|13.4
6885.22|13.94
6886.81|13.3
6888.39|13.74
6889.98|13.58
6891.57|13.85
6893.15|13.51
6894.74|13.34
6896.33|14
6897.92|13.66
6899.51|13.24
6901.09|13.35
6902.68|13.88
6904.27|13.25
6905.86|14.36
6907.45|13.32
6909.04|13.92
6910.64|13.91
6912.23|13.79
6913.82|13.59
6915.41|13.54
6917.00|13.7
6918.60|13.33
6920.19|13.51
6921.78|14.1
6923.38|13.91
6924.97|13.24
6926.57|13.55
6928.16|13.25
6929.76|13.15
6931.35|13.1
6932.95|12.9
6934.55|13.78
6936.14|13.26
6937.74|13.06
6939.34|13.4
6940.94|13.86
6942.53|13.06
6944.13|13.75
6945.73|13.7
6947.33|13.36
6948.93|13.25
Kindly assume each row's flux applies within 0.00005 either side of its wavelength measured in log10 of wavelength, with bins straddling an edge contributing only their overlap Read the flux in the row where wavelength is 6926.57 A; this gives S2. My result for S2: 13.55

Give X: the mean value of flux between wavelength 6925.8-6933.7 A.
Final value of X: 13.2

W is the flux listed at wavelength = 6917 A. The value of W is 13.7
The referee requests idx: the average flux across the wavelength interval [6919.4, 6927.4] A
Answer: 13.7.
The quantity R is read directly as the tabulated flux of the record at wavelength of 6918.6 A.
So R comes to 13.33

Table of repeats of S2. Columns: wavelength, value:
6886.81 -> 13.3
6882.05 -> 13.52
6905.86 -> 14.36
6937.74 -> 13.06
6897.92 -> 13.66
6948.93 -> 13.25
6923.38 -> 13.91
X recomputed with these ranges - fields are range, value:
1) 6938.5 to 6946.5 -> 13.6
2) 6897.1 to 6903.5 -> 13.5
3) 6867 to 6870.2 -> 14.1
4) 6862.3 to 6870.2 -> 13.7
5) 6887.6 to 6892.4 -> 13.7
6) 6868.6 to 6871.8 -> 13.9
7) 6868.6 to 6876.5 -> 13.6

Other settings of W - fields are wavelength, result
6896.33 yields 14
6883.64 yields 13.4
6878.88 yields 13.31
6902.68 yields 13.88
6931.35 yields 13.1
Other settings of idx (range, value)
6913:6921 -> 13.5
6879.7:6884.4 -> 13.4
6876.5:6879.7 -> 13.4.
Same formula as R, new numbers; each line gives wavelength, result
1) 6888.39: 13.74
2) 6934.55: 13.78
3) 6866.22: 13.49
